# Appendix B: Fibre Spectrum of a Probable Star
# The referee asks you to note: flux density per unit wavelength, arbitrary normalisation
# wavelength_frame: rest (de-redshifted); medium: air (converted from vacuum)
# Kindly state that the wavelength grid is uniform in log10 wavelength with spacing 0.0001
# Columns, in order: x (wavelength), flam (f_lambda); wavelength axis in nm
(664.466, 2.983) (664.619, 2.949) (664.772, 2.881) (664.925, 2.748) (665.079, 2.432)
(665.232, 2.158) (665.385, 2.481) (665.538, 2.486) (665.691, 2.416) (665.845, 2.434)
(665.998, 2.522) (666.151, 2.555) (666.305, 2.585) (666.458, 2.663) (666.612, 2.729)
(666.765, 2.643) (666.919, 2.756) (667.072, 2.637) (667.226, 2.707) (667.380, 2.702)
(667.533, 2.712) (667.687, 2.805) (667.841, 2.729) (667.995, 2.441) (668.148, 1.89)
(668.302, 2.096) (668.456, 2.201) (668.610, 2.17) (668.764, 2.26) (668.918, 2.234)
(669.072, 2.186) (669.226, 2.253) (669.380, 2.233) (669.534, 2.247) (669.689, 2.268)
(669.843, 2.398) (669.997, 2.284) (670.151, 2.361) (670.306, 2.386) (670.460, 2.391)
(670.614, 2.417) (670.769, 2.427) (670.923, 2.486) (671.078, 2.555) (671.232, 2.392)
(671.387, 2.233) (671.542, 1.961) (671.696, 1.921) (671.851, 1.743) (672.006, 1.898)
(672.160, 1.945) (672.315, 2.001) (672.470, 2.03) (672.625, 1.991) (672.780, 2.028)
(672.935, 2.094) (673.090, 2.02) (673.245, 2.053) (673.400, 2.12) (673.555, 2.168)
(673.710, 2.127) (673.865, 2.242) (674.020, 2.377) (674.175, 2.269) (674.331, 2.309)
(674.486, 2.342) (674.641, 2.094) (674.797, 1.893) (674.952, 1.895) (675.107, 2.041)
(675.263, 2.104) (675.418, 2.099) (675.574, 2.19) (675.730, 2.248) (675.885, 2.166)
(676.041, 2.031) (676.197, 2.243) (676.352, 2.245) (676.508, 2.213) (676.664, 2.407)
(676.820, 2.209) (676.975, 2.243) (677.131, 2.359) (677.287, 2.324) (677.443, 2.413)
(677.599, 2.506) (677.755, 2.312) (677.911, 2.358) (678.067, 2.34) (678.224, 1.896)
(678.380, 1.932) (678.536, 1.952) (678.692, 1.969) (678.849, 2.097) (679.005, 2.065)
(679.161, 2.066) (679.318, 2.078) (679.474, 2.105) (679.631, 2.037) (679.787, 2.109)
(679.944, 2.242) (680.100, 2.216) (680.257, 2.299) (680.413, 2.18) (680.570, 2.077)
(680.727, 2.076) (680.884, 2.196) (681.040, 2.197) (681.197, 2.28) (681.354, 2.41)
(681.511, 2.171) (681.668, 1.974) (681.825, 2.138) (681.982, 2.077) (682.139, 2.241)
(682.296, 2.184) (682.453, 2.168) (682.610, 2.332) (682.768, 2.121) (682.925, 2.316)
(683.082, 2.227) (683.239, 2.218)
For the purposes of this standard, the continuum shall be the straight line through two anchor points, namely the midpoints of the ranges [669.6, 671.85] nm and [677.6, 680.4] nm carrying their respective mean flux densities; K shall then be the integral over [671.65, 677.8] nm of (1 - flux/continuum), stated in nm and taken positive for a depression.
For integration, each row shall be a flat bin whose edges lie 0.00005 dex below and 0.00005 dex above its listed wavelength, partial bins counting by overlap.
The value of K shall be 0.19 nm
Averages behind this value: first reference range 2.3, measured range 2.15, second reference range 2.13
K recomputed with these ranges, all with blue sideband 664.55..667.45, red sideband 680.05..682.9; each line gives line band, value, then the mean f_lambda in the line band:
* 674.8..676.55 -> 0.16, 2.12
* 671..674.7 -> 0.45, 2.12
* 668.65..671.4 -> 0.18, 2.33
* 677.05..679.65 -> 0.12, 2.17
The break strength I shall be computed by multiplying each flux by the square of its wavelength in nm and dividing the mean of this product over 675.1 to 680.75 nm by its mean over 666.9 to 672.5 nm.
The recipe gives 0.97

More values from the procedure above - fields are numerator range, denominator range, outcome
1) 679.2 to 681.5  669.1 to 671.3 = 0.95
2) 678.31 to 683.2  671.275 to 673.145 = 1.10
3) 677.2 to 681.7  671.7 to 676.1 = 1.06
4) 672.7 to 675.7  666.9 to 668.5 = 0.86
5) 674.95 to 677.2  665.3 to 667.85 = 0.86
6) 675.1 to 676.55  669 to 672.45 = 0.99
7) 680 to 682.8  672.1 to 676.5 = 1.05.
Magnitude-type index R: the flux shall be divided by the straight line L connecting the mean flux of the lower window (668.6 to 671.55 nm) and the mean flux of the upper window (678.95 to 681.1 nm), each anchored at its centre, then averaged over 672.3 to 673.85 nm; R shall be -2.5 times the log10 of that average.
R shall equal 0.10 mag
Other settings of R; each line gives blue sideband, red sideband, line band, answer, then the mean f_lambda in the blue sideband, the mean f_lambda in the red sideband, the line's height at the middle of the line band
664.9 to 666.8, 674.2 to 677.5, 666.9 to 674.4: 0.05 mag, 2.52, 2.19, 2.36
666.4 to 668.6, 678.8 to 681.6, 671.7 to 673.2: 0.21 mag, 2.54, 2.16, 2.39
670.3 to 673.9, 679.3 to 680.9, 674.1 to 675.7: 0.01 mag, 2.15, 2.15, 2.15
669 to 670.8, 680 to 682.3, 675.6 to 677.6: -0.01 mag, 2.32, 2.18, 2.24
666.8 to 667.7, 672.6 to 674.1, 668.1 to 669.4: 0.18 mag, 2.71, 2.13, 2.57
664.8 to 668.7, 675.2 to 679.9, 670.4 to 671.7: 0.02 mag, 2.51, 2.18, 2.38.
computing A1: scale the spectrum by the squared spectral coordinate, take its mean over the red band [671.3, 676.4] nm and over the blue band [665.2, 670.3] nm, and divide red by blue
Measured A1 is 0.9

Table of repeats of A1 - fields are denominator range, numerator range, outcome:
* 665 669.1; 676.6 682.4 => 0.92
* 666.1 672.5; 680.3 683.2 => 0.97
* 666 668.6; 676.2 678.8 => 0.90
